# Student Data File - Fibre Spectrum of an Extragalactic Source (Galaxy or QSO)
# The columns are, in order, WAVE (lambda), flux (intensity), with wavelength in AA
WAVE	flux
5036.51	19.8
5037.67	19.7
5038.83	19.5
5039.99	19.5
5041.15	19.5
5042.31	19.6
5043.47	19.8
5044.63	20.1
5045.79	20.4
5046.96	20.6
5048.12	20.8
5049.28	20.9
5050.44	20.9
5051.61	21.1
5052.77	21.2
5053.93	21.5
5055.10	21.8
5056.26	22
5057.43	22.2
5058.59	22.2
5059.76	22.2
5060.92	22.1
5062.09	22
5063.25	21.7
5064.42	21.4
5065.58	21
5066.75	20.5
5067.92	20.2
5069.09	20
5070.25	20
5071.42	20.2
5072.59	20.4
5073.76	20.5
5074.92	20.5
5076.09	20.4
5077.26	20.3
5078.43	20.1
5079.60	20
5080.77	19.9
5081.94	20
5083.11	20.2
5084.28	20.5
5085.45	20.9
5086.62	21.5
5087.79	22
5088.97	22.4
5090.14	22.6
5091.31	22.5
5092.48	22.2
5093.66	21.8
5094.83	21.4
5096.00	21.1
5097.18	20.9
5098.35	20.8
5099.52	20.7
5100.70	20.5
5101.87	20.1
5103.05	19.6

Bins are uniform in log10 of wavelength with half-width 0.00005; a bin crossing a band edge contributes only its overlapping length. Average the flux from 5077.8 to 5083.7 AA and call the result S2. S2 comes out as 20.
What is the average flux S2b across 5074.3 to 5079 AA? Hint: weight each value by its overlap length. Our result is 20.4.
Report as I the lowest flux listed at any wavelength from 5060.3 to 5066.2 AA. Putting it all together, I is 21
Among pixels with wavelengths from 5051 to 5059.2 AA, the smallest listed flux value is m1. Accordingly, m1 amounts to 21.1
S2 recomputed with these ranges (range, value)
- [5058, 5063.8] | 22.1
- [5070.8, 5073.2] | 20.2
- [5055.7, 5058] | 22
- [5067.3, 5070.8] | 20.1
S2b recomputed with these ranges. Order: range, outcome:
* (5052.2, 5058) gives 21.7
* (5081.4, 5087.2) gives 20.6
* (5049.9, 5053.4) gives 21.1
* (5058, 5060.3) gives 22.2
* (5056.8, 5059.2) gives 22.1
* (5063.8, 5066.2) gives 21.2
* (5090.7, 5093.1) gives 22.3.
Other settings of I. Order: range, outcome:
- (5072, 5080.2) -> 20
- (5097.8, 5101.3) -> 20.5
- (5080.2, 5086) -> 19.9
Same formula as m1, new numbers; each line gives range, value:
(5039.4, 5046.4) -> 19.5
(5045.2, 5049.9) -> 20.4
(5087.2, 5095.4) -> 21.4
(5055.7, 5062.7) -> 22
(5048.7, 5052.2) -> 20.9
